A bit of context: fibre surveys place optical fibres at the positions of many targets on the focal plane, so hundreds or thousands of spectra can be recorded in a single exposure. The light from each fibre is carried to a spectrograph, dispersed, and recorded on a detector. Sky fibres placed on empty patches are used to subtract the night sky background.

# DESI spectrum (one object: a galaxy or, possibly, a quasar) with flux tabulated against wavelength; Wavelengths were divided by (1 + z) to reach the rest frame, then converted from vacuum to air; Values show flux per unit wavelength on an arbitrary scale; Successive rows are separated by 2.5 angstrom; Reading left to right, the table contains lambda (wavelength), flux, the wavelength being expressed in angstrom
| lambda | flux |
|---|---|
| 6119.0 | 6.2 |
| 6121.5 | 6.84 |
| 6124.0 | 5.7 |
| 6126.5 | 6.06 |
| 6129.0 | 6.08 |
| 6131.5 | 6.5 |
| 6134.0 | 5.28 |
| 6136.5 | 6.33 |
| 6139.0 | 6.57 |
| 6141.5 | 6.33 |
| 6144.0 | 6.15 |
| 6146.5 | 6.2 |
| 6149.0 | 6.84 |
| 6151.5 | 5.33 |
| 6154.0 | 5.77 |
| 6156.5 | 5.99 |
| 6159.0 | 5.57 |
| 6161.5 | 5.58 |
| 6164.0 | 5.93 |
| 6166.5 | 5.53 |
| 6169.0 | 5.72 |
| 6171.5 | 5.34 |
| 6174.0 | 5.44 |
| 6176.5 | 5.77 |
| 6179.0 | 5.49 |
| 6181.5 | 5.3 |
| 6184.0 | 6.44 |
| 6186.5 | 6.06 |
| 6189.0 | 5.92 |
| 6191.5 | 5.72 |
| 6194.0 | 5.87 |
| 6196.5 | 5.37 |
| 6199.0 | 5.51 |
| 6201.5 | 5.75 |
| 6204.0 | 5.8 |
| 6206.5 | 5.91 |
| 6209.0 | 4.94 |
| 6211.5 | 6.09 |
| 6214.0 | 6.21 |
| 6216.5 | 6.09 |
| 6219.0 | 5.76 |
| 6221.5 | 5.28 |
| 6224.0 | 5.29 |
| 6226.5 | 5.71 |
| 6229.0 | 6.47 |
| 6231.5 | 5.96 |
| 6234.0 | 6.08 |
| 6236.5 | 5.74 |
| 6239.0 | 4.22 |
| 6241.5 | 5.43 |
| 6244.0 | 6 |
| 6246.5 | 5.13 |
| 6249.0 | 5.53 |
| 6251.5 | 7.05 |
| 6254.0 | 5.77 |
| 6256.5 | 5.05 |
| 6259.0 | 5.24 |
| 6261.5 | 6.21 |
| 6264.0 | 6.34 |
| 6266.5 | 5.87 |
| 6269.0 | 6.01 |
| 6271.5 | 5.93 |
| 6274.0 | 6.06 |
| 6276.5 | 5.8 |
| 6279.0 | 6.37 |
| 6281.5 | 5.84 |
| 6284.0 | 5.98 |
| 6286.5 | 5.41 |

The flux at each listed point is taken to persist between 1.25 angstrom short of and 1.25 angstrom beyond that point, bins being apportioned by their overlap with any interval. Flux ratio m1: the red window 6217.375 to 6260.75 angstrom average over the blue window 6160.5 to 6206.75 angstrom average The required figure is 0.99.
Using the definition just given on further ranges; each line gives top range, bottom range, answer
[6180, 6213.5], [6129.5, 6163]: 0.95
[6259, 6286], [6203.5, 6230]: 1.04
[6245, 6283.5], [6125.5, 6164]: 0.97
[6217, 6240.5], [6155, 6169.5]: 0.98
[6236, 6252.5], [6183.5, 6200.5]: 0.96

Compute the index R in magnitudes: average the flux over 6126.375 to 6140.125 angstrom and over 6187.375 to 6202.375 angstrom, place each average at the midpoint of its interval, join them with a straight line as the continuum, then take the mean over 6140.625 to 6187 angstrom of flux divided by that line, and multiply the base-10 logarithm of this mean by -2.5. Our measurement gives 0.02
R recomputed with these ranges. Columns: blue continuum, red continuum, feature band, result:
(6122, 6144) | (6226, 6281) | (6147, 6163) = 0.04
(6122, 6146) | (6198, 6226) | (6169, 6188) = 0.04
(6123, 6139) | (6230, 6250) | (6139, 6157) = -0.03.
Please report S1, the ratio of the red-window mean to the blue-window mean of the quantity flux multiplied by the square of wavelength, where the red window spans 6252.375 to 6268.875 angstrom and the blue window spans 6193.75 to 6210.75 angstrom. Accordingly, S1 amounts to 1.06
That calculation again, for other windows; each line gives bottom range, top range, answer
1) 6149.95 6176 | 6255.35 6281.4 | 1.08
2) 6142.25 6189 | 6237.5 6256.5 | 0.98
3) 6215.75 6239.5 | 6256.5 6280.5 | 1.06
